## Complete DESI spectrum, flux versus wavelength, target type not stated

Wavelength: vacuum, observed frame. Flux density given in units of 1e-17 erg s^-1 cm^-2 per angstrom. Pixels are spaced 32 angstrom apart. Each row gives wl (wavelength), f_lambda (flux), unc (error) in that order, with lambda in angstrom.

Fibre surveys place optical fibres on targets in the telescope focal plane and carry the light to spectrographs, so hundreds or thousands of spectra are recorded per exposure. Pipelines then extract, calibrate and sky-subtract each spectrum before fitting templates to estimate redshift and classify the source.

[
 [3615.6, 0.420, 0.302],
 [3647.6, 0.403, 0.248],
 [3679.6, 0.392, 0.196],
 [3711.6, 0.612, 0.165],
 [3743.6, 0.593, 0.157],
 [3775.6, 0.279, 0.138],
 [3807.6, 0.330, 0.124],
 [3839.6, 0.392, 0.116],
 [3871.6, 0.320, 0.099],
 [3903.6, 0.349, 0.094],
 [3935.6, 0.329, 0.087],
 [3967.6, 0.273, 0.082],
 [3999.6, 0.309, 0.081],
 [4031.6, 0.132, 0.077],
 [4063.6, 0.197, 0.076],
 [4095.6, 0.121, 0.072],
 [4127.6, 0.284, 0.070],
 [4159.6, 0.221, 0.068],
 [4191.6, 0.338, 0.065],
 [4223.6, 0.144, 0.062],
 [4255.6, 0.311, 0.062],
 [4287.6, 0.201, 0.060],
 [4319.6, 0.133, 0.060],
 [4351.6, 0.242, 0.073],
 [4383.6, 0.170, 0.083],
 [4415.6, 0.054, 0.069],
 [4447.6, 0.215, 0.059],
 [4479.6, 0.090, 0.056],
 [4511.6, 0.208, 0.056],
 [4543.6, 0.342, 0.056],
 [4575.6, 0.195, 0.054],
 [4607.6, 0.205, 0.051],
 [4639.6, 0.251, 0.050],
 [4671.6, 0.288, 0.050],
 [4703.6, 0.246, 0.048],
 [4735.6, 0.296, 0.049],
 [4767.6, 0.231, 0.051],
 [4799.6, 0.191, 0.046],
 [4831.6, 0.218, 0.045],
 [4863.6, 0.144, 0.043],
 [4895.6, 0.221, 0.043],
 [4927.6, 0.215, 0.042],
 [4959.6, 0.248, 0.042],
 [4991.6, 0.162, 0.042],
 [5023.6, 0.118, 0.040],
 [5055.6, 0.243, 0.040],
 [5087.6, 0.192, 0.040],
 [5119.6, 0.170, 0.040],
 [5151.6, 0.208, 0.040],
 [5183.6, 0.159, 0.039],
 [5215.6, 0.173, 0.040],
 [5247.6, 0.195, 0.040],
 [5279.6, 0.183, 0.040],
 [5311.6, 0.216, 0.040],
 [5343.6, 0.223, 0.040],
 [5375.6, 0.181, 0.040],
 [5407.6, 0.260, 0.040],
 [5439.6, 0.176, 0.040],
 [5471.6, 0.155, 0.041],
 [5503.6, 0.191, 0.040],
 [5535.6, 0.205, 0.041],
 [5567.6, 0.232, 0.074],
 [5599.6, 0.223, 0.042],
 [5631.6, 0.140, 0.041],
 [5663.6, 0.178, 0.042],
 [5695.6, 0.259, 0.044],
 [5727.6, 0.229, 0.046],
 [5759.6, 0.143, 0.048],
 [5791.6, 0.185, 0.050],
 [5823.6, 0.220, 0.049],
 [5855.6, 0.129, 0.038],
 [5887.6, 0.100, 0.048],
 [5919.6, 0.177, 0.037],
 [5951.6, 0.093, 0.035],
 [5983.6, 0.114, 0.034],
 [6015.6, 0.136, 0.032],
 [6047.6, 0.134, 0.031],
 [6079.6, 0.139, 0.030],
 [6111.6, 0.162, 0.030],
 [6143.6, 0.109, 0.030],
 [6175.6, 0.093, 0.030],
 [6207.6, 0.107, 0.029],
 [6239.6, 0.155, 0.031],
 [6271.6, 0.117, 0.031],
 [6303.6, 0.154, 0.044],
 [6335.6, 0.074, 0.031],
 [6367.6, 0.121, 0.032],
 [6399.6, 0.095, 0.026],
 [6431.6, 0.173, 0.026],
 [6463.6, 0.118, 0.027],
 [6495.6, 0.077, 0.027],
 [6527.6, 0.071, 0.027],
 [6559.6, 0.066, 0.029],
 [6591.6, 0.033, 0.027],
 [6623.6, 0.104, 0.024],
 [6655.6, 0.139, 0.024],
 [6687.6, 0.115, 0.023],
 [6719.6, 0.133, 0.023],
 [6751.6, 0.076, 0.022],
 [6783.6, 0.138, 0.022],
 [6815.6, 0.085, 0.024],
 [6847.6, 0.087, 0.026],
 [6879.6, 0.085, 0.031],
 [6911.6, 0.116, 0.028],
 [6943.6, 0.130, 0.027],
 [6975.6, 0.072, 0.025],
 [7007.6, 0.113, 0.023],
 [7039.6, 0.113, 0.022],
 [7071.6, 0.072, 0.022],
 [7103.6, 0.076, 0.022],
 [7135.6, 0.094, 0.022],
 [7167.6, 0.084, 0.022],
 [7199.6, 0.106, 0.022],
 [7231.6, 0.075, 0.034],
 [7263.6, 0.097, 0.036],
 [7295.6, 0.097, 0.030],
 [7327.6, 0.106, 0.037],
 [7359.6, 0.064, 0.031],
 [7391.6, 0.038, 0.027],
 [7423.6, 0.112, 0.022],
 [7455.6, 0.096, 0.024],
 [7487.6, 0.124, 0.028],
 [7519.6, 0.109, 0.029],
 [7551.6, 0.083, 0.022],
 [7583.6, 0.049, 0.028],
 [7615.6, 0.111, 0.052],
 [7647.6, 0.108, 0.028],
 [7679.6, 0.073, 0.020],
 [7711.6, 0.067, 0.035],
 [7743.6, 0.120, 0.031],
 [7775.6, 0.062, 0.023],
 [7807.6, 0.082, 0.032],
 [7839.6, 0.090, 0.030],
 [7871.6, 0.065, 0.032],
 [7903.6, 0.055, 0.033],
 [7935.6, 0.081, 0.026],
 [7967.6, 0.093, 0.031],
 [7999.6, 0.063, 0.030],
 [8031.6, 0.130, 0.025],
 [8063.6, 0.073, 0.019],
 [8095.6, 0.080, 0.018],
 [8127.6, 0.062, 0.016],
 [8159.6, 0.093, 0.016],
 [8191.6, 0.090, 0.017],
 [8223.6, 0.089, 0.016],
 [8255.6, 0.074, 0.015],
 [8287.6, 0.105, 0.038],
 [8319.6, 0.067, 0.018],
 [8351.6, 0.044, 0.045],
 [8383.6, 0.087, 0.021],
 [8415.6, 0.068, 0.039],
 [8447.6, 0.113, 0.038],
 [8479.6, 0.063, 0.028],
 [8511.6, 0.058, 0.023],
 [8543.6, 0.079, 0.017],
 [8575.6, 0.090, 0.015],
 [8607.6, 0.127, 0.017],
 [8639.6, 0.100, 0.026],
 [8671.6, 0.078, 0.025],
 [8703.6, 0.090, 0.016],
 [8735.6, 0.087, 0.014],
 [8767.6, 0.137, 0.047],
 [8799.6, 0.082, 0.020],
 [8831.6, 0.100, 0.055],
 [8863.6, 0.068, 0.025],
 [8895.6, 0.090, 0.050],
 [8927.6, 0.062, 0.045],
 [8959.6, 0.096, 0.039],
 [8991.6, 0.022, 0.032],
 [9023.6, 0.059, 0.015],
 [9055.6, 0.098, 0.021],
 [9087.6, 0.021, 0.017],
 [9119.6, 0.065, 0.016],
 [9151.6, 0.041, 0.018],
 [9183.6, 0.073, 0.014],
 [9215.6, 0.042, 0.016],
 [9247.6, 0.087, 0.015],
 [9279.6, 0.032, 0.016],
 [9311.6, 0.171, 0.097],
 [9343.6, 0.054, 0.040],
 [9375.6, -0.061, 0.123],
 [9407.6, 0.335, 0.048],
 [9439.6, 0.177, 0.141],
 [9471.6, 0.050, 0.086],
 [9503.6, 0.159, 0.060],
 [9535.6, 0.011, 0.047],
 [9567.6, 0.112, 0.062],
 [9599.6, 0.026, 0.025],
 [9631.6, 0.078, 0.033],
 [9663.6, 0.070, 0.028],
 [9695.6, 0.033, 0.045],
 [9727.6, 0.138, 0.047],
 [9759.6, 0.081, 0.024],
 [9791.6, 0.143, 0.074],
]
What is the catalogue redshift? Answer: 1.63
